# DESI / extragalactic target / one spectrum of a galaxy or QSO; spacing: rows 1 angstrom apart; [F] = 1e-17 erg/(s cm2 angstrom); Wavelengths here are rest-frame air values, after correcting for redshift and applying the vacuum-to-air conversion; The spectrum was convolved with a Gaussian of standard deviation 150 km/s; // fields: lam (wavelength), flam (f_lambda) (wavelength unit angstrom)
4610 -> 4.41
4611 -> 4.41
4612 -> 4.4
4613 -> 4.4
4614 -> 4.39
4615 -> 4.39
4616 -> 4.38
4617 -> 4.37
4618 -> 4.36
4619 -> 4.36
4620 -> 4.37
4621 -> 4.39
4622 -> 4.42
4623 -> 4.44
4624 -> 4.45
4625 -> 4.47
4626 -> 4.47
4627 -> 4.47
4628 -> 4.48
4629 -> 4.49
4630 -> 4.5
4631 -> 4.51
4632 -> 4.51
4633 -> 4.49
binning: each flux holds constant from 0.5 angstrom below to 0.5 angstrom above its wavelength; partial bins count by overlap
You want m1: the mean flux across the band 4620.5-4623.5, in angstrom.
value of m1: 4.42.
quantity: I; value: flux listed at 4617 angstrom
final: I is 4.37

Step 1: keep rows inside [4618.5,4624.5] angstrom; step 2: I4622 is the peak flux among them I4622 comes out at 4.45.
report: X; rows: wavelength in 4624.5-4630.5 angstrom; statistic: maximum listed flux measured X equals 4.5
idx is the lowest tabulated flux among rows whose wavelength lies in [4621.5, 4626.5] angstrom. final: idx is 4.42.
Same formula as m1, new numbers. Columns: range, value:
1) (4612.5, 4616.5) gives 4.39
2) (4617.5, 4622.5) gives 4.38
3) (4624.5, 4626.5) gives 4.47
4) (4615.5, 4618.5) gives 4.37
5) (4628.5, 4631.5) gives 4.5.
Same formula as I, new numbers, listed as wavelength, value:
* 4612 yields 4.4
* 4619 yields 4.36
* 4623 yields 4.44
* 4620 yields 4.37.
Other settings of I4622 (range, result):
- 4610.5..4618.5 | 4.41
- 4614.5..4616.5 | 4.39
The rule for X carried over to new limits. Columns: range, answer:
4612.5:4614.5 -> 4.4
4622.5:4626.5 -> 4.47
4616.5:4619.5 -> 4.37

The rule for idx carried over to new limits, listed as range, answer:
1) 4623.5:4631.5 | 4.45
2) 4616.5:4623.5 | 4.36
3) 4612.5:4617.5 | 4.37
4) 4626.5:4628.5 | 4.47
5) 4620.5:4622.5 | 4.39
